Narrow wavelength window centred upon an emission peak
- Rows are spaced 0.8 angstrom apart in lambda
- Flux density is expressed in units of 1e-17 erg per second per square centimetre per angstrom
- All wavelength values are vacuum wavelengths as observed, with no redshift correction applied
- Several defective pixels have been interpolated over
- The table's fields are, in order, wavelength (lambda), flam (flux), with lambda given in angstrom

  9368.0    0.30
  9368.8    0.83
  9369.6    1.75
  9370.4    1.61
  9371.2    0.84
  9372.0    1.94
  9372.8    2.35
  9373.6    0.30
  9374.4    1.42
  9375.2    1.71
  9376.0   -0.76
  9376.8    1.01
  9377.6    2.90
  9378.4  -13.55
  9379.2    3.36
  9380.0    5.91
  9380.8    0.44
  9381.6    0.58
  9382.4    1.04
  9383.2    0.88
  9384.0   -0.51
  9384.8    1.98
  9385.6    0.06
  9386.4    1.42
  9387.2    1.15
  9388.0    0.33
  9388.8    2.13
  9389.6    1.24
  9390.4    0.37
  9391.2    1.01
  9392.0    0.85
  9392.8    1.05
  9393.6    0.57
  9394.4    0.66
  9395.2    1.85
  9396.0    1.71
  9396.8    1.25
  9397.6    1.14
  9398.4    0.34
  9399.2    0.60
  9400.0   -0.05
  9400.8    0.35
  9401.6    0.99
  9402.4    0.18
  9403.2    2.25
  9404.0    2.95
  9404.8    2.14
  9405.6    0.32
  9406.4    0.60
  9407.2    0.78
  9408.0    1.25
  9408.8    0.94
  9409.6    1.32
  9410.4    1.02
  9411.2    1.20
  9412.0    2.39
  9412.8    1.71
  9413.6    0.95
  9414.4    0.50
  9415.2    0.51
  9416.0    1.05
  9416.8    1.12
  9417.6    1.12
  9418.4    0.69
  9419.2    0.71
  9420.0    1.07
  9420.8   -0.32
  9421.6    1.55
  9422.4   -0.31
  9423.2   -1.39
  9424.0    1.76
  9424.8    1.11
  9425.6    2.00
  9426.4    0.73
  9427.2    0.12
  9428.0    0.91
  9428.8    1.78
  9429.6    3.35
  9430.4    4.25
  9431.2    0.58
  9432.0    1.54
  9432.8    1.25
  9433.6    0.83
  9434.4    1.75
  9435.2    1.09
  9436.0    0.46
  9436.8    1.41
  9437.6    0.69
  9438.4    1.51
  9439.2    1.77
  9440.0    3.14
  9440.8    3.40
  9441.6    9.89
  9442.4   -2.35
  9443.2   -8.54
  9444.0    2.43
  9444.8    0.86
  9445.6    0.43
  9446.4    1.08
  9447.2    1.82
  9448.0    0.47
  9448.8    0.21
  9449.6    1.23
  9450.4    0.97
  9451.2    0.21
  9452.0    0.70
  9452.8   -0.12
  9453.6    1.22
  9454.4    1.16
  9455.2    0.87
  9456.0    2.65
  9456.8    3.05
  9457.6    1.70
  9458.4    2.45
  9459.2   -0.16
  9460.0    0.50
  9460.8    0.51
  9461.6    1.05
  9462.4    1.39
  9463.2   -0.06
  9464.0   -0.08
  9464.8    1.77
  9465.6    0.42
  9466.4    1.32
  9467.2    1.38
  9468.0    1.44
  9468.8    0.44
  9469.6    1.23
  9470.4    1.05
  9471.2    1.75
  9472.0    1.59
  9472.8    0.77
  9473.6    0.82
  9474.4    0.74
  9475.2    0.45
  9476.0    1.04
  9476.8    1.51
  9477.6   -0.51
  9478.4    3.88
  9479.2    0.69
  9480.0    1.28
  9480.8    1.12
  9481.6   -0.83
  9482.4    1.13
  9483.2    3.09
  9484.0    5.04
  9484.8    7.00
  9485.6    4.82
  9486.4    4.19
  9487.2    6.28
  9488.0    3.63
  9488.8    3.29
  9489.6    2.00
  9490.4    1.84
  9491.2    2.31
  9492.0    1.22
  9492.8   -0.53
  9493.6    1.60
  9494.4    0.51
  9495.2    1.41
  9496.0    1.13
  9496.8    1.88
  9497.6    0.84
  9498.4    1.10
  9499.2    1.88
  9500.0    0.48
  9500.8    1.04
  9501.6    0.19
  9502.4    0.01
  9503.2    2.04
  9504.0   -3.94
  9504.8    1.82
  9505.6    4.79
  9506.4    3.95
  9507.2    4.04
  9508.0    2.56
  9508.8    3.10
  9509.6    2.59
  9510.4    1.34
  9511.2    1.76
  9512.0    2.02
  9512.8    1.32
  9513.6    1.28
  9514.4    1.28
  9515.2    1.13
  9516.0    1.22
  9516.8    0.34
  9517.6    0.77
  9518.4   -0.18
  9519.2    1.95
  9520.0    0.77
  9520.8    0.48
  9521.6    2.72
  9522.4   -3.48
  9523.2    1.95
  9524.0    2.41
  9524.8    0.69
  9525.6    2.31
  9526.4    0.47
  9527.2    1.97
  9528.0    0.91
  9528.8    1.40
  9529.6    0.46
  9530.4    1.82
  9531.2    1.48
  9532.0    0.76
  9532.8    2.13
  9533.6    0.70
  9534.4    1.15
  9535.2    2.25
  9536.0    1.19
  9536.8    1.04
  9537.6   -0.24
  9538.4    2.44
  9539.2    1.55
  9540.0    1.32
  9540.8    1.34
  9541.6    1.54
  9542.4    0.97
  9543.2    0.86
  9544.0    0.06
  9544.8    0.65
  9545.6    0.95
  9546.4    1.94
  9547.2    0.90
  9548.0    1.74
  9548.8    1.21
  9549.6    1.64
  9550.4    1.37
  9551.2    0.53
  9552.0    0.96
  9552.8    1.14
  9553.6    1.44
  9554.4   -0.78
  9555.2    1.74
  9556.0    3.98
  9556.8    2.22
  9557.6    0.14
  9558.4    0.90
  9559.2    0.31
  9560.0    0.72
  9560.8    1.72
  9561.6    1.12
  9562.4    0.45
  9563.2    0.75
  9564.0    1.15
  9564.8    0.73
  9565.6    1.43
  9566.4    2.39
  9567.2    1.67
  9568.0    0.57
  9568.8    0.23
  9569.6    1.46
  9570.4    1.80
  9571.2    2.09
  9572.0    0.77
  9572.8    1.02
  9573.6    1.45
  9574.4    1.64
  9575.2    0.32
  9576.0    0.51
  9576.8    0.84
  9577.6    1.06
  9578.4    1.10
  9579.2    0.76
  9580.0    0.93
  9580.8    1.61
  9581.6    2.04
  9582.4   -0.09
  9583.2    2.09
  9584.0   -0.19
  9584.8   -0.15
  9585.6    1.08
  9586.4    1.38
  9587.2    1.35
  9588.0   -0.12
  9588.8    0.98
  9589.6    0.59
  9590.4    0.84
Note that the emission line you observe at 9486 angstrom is [S II] 6716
